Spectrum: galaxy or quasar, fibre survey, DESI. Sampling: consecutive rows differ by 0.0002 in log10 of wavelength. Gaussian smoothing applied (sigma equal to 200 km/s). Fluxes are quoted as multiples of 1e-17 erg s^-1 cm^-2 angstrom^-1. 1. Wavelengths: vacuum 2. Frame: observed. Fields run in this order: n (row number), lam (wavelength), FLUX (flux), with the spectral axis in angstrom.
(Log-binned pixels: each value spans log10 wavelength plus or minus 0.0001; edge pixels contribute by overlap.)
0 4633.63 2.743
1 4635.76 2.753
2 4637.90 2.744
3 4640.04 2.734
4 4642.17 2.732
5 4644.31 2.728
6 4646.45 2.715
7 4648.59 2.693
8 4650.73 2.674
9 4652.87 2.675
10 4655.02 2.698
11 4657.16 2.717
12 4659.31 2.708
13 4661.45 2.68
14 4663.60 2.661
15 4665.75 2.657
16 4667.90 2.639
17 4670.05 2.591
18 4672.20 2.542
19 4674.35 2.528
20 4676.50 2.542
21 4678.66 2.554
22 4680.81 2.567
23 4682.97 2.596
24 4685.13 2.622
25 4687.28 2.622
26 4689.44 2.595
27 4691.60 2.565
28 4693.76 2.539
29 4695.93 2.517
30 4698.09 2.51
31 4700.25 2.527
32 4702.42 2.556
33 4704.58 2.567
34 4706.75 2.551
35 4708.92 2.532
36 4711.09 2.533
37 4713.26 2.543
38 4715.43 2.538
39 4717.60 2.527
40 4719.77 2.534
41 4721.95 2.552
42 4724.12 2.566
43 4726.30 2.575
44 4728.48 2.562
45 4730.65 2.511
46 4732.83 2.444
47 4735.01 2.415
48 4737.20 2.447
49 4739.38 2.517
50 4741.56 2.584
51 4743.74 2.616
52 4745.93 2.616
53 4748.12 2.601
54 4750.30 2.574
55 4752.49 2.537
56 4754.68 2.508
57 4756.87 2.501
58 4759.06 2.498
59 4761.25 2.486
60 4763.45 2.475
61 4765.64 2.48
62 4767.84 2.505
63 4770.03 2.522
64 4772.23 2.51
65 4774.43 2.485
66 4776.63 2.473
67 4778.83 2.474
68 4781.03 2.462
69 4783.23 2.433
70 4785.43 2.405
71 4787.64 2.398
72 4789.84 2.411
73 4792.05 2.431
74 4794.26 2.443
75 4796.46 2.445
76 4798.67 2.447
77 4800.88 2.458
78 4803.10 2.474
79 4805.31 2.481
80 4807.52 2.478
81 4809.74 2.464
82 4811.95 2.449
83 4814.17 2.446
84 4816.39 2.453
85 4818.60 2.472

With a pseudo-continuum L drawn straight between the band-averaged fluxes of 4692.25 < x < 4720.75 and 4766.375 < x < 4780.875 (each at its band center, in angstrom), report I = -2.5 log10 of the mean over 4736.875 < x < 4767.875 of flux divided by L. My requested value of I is -0.01 mag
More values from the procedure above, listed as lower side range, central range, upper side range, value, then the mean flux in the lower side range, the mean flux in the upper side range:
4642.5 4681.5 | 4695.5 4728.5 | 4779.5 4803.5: 0.01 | 2.65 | 2.44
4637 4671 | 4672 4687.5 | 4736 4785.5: 0.03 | 2.69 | 2.51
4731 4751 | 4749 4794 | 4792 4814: 0.01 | 2.53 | 2.46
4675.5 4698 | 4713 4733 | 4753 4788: 0.00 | 2.57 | 2.48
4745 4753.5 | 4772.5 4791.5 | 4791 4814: 0.03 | 2.58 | 2.46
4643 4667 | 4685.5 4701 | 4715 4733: 0.02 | 2.69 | 2.54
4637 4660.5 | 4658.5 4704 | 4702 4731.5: 0.02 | 2.71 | 2.55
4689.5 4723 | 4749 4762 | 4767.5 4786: -0.01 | 2.54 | 2.48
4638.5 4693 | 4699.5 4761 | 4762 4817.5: 0.00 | 2.64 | 2.46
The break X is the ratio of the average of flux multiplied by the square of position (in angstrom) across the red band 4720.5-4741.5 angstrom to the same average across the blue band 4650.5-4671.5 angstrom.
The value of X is 0.97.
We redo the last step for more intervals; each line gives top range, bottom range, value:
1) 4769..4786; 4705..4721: 1.00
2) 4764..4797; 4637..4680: 0.97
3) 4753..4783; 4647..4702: 0.99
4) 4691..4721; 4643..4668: 0.96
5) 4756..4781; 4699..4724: 1.00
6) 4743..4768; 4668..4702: 1.02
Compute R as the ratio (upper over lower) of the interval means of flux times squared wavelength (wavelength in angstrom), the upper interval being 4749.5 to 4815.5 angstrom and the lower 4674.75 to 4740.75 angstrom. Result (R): 1.00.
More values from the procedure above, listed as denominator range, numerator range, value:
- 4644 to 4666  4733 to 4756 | 0.98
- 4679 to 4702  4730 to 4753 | 1.01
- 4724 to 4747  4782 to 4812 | 0.99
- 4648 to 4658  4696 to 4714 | 0.96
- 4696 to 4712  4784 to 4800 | 0.99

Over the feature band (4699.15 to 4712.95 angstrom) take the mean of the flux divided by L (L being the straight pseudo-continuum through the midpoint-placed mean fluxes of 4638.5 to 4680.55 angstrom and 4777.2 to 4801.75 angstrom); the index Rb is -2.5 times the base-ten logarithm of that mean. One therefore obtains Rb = 0.01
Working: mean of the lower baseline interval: 2.66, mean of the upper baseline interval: 2.44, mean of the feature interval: 2.54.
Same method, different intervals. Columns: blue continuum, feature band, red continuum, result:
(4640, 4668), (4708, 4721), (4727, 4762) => 0.020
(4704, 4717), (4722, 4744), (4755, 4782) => 0.000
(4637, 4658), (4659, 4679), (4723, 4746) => 0.024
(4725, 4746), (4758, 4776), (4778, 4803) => -0.008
